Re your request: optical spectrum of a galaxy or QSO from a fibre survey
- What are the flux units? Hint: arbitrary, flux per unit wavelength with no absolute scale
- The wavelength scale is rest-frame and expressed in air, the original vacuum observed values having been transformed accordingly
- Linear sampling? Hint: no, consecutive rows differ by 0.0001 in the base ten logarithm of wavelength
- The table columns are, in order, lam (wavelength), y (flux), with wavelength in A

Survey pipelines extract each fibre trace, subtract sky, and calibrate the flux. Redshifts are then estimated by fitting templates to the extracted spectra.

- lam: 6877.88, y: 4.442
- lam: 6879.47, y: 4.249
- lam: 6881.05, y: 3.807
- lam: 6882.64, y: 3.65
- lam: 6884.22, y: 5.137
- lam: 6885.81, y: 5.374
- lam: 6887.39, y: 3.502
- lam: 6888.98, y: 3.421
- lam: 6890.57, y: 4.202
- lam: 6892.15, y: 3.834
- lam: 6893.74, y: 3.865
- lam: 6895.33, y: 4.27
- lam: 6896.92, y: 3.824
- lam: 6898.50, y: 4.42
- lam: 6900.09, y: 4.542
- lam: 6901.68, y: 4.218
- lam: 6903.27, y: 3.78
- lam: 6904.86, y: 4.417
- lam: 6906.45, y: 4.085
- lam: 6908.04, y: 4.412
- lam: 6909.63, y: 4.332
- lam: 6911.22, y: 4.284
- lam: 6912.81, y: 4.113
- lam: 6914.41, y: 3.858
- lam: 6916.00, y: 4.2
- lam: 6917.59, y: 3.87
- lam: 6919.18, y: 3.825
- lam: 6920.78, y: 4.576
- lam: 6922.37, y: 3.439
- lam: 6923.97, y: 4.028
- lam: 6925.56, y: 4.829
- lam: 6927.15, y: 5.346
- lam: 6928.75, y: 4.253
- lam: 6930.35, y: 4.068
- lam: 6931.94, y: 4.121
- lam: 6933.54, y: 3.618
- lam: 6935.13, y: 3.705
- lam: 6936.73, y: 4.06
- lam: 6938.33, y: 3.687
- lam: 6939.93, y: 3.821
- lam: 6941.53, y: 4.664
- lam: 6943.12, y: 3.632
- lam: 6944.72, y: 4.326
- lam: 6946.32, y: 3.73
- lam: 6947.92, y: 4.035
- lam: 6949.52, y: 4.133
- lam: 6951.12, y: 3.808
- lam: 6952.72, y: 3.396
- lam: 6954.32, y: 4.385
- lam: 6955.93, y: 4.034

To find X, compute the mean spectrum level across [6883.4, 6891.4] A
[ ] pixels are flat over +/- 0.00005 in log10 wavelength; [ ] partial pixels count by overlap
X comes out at 4.32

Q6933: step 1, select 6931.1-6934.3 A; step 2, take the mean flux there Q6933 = 3.88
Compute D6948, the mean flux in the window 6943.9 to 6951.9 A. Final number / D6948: 4.01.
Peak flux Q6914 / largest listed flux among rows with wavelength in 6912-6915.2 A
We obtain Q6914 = 4.113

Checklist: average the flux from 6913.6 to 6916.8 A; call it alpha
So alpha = 4.02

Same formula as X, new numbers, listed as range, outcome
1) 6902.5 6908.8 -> 4.17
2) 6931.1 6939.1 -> 3.84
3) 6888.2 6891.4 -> 3.82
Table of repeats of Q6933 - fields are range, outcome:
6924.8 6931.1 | 4.62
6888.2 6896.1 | 3.92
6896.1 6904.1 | 4.16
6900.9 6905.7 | 4.14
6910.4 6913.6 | 4.2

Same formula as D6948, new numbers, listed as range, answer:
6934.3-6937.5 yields 3.88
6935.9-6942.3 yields 4.05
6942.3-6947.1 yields 3.91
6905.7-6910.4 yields 4.28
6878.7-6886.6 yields 4.44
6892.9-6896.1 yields 4.06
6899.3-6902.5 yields 4.37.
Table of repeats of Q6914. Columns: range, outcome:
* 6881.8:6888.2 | 5.374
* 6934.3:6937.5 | 4.06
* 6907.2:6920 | 4.412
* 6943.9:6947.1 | 4.326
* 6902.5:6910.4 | 4.417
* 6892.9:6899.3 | 4.42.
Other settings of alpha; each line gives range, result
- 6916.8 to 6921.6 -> 4.09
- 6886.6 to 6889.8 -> 3.46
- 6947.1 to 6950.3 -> 4.08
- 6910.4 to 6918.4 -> 4.07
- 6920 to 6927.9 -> 4.44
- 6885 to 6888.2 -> 4.43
